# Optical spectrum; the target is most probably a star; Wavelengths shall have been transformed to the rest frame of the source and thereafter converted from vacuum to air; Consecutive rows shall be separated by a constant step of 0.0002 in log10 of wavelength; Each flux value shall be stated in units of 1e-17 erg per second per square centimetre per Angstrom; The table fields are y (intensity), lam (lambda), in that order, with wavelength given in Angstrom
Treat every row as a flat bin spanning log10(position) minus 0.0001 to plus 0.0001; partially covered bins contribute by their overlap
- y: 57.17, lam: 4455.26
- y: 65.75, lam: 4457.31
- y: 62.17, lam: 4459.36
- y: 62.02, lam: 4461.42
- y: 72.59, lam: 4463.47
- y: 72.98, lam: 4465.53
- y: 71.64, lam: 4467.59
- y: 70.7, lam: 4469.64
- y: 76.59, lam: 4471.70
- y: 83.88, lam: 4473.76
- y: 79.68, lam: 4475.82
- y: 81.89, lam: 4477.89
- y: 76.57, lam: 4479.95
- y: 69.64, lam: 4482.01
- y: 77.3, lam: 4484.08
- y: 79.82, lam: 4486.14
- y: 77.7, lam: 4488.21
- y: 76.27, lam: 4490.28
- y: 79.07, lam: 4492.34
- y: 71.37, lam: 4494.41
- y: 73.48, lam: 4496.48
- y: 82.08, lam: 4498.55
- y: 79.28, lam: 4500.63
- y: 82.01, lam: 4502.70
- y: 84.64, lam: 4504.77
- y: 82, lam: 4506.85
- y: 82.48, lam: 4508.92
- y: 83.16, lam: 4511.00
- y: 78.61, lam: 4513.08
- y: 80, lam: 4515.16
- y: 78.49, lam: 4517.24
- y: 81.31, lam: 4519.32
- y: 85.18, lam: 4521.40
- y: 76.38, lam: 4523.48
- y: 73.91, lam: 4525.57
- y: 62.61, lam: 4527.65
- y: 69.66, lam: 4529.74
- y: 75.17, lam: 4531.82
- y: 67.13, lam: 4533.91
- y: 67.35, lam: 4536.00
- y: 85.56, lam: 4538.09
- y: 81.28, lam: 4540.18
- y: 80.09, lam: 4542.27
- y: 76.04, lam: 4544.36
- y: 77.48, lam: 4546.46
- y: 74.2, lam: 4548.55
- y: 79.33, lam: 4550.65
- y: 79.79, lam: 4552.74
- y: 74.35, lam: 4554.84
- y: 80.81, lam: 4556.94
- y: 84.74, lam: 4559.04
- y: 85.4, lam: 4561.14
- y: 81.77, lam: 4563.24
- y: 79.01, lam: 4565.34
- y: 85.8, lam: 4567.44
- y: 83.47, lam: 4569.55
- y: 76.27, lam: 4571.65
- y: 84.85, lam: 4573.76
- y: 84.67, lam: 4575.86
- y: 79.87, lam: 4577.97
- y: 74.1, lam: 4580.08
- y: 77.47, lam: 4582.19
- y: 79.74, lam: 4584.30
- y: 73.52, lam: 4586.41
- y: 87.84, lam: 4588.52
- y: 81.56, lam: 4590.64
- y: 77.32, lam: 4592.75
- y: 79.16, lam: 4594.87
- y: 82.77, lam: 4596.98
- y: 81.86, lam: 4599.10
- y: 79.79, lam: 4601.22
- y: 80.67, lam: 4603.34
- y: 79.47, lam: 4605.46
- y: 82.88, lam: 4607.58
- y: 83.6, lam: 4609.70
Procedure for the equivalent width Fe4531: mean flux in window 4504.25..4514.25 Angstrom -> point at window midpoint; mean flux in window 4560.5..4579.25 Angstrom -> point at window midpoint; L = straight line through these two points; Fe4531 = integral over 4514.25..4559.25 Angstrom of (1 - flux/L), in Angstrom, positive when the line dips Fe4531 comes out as 2.9 Angstrom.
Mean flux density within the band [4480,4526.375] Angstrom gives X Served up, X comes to 78.8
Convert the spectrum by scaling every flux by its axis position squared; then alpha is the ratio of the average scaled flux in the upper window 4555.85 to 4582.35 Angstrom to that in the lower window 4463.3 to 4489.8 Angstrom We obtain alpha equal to 1.1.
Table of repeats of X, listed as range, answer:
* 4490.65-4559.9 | 77.8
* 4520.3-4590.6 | 78.4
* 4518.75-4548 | 75.5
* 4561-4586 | 80.7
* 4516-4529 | 76.2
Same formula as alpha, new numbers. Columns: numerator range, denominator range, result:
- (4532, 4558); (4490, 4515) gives 0.98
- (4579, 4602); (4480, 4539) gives 1.07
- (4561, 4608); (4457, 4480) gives 1.16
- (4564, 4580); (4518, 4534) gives 1.12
